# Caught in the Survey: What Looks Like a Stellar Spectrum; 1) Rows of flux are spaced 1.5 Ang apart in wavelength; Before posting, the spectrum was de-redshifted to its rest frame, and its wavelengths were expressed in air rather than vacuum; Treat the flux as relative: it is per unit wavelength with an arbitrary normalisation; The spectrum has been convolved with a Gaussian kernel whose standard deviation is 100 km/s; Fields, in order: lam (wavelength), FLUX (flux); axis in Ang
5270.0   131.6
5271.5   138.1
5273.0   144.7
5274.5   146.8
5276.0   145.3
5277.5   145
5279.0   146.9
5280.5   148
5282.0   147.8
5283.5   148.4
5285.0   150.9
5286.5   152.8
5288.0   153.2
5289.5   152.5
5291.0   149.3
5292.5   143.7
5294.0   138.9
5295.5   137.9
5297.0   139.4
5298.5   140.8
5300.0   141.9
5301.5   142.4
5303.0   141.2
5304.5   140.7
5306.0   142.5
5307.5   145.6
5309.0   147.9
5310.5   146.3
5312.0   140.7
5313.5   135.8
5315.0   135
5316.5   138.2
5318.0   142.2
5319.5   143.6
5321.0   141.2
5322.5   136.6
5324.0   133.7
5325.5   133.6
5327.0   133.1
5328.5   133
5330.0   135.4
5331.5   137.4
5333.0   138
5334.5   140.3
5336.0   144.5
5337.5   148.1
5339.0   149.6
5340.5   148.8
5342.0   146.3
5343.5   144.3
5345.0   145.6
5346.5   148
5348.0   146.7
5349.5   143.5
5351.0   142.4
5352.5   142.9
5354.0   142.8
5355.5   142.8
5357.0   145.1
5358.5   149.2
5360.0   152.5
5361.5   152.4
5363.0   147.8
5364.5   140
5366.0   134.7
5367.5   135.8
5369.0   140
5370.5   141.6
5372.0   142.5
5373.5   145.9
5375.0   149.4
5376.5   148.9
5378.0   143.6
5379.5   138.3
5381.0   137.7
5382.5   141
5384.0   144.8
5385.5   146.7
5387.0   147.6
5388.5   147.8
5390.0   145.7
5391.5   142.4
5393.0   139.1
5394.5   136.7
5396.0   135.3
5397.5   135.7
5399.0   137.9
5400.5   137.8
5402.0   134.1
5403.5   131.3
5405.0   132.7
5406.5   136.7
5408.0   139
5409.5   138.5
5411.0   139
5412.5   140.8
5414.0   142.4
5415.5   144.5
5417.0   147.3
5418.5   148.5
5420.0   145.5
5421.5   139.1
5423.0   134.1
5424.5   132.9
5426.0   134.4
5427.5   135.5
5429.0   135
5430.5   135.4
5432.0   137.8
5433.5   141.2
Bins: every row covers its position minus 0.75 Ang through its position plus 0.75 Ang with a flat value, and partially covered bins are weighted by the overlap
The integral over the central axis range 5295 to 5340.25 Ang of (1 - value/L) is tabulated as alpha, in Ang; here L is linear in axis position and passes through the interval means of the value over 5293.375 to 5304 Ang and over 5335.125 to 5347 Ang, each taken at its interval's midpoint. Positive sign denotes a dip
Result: 0.9 Ang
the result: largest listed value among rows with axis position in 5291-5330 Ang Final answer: 149.3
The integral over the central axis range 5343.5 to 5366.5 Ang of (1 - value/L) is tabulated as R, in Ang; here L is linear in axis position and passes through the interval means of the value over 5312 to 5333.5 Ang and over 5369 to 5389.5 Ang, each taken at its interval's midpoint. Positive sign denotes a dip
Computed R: -0.7 Ang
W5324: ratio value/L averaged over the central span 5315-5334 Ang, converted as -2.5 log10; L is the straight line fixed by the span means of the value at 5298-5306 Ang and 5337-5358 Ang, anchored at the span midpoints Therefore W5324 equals 0.05 mag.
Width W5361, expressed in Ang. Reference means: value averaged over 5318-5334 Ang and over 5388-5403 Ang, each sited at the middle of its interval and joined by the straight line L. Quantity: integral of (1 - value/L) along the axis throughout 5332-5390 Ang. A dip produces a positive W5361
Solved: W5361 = -2.7 Ang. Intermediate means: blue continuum 137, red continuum 139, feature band 144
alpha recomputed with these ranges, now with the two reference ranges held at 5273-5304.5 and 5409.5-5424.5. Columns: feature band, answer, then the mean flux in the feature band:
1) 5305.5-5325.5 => 0.59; 140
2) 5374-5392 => -0.23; 145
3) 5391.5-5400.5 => 0.31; 137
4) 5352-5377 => -0.19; 144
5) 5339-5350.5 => -0.20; 146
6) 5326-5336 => 0.52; 137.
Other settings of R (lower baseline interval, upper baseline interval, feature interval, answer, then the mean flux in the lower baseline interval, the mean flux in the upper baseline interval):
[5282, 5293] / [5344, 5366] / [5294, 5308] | 0.75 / 150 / 145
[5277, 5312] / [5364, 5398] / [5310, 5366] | 0.51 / 145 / 142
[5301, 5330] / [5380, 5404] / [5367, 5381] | -0.27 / 140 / 140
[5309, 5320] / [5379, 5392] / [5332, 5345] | -0.29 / 141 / 144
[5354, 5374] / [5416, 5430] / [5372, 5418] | 0.12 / 144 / 139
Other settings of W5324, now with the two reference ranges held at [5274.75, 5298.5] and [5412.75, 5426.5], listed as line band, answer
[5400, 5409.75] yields 0.048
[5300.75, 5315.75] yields 0.029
